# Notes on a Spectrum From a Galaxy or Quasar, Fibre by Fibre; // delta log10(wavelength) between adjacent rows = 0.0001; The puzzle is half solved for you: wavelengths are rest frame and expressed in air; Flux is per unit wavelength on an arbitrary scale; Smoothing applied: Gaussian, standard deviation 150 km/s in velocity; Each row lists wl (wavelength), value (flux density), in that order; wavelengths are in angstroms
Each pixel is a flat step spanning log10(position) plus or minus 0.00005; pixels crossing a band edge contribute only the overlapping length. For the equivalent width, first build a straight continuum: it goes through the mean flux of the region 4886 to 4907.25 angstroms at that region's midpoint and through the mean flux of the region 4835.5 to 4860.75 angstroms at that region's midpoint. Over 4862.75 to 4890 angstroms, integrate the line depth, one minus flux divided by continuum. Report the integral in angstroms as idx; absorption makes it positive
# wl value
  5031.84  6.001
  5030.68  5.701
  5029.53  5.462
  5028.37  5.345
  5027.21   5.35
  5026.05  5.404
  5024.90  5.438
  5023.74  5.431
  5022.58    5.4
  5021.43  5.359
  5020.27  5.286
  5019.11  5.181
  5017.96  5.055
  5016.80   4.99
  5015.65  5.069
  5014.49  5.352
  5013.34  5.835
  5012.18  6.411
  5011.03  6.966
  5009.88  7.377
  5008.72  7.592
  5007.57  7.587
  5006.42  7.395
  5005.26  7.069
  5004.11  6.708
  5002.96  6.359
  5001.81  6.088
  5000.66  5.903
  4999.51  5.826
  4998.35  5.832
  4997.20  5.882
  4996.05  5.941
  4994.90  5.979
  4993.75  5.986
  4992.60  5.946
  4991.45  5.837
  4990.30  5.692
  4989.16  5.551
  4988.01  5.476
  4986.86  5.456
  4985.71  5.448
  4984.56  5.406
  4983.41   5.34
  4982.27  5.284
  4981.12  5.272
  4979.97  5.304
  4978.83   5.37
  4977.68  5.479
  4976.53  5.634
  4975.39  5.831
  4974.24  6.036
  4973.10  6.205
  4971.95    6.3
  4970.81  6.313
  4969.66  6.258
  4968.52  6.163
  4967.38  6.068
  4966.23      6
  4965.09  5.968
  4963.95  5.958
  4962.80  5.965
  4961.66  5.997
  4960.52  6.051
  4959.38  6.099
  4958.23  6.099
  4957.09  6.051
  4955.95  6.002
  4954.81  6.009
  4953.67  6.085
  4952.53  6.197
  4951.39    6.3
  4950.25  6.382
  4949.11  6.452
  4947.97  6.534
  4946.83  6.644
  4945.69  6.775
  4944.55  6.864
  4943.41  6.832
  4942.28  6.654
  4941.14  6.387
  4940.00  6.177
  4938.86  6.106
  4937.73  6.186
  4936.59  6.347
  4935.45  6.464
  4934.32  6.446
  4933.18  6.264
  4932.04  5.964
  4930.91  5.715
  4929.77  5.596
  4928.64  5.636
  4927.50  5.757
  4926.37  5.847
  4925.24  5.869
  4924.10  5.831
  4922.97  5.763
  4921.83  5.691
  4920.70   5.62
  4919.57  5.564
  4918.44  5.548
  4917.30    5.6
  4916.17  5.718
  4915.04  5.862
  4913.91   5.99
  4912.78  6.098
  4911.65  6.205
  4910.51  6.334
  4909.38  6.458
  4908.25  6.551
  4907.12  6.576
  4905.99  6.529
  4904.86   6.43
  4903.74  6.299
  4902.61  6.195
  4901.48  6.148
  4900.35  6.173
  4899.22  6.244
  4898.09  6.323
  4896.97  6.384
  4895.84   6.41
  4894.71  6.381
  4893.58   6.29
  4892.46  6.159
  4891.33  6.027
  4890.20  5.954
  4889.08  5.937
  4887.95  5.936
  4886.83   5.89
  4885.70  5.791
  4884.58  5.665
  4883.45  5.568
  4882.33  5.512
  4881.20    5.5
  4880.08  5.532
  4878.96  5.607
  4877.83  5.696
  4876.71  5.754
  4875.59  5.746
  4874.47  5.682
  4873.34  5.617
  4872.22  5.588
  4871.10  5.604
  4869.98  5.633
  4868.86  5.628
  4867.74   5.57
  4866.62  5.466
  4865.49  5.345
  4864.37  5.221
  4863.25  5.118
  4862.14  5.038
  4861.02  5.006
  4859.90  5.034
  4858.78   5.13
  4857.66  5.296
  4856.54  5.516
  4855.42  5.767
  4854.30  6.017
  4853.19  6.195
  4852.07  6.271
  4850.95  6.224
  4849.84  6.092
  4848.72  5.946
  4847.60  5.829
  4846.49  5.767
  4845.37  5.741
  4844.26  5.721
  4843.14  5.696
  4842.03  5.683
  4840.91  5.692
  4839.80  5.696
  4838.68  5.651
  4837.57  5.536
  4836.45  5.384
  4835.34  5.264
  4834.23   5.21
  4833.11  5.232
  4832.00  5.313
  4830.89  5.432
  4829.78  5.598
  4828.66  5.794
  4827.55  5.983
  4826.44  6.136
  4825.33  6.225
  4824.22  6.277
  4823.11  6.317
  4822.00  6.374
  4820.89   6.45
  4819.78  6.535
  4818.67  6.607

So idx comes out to 1.8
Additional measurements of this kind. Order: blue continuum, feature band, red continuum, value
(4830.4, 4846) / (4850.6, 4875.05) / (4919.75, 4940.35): 0.4 angstroms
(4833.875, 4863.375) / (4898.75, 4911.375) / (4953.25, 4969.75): -1.1 angstroms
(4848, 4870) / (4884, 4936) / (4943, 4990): -2.5 angstroms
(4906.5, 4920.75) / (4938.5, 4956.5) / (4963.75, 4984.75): -1.5 angstroms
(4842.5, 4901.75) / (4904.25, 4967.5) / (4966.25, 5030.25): -3.4 angstroms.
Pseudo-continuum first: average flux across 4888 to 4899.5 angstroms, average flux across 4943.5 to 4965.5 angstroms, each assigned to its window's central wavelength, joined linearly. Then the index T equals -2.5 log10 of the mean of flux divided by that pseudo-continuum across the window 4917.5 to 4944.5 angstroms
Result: 0.04 mag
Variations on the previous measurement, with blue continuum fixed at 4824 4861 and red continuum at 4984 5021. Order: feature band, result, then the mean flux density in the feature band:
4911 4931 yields 0.01 mag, 5.77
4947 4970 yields -0.04 mag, 6.14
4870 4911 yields -0.04 mag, 6.01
